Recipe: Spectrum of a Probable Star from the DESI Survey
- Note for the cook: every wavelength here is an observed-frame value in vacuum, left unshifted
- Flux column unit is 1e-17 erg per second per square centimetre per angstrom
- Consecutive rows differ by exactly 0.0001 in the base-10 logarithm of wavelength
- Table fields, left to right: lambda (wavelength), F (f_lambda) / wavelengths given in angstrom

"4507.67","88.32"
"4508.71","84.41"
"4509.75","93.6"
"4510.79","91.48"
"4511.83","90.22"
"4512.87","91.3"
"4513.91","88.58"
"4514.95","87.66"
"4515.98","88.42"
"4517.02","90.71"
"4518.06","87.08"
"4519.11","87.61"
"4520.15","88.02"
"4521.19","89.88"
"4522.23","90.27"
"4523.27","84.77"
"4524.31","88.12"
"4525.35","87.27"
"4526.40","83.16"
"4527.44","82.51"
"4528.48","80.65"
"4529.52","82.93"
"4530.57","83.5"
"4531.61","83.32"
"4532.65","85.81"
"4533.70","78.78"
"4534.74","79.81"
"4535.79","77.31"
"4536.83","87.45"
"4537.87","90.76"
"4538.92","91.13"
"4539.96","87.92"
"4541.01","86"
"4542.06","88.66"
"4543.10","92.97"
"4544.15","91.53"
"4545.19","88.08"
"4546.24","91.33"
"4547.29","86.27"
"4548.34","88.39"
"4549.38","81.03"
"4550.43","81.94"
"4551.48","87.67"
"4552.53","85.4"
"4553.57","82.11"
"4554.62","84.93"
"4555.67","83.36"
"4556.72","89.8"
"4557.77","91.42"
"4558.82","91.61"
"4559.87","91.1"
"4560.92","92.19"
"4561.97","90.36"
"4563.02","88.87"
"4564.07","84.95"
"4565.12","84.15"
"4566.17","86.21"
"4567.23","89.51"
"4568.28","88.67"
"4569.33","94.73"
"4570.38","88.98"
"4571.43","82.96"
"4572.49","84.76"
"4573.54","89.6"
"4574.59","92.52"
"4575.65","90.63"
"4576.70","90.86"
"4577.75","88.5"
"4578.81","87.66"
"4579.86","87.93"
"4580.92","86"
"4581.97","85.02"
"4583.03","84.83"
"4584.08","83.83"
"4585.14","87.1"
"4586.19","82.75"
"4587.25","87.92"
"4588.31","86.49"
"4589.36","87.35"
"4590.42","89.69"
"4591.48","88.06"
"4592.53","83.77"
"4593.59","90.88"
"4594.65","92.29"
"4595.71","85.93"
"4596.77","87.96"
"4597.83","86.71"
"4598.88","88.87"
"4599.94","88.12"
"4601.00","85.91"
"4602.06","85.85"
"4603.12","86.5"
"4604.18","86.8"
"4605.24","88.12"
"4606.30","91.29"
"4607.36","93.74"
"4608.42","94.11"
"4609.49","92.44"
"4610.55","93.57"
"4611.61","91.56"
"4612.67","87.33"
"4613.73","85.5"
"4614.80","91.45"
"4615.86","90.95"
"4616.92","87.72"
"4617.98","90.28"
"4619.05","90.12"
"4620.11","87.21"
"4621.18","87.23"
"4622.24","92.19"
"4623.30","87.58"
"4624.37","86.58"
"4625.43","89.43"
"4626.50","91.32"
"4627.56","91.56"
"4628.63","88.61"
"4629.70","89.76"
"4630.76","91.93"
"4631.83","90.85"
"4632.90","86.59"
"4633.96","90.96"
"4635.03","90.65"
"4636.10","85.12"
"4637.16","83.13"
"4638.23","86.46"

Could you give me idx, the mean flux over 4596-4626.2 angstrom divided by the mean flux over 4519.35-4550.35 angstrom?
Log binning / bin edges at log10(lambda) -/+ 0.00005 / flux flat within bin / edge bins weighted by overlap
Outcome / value 1.0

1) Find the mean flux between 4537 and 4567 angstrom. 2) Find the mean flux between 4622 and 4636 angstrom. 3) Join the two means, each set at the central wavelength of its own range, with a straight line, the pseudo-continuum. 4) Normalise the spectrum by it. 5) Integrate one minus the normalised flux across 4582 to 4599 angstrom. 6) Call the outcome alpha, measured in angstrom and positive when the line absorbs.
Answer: 0.3 angstrom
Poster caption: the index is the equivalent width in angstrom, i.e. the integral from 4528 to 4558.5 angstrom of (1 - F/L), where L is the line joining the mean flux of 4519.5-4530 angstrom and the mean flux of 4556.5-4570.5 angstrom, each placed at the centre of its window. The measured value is 0.6 angstrom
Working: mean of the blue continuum 85.9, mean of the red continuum 89.5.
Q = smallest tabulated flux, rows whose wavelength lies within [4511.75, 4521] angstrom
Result 87.08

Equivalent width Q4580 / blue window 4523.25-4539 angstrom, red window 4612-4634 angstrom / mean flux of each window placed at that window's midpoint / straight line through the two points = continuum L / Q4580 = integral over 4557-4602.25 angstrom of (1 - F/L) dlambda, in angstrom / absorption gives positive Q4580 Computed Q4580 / -0.6 angstrom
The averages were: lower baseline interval 84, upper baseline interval 89.3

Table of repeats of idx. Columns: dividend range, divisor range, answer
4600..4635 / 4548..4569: 1.03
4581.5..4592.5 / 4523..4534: 1.03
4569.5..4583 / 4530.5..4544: 1.02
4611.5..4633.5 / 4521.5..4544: 1.04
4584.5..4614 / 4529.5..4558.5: 1.03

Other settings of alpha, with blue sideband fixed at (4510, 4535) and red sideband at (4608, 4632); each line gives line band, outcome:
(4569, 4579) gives -0.09 angstrom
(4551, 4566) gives 0.01 angstrom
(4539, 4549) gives -0.20 angstrom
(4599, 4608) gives 0.09 angstrom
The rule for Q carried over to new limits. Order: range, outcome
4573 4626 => 82.75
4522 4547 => 77.31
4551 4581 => 82.11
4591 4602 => 83.77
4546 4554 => 81.03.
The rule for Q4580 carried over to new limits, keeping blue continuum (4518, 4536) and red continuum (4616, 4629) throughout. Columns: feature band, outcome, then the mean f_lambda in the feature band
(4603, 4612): -0.3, 91.1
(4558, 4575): -0.5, 88.9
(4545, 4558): -0.1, 86.1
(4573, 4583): -0.2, 88.6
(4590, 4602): 0.0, 87.9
